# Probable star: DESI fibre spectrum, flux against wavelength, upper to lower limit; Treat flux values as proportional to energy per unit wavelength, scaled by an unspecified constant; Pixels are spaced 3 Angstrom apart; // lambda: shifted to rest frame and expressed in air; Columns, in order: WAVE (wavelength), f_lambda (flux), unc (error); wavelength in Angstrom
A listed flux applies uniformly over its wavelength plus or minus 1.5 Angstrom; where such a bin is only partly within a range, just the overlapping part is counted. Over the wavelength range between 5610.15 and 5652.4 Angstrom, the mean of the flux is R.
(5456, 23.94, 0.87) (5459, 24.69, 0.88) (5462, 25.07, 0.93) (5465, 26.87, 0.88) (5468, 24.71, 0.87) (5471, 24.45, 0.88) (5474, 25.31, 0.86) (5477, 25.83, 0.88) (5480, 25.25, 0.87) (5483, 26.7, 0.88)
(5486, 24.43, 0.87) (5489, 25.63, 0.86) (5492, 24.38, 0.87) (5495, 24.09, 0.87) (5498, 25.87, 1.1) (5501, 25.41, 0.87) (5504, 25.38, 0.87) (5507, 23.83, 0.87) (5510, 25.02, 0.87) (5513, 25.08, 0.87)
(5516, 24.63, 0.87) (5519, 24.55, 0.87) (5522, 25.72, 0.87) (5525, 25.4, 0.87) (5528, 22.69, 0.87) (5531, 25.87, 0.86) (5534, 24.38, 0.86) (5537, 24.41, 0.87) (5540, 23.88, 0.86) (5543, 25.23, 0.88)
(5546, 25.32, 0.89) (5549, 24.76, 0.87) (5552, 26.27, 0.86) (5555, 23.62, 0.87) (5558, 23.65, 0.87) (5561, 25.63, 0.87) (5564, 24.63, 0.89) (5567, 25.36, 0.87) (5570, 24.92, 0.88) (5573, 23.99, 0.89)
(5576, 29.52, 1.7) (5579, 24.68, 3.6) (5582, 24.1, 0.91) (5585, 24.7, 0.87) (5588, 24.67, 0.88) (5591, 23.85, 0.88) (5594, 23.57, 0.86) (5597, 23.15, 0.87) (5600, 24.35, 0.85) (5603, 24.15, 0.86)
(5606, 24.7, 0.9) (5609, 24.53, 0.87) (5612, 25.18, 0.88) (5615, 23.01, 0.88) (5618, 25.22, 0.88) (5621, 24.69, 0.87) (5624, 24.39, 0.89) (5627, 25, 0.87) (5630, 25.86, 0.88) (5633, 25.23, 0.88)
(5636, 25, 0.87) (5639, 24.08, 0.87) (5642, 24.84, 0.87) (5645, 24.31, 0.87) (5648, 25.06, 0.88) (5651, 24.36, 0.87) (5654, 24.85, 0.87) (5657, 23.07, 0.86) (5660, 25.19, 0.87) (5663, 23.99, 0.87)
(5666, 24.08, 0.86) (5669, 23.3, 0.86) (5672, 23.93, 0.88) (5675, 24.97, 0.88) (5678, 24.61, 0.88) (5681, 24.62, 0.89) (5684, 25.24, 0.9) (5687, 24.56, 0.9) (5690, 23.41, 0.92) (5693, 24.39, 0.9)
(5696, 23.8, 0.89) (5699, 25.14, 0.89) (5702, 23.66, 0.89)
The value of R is 24.7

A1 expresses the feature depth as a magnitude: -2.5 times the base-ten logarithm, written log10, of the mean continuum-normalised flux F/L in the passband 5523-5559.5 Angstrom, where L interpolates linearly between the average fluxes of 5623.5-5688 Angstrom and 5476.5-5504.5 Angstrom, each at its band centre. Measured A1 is 0.02 mag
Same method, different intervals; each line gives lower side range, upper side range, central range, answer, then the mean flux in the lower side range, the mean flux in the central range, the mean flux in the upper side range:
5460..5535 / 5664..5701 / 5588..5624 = 0.017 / 25.1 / 24.2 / 24.3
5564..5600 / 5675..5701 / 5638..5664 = 0.006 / 24.8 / 24.4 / 24.5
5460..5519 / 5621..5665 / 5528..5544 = 0.019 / 25.1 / 24.5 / 24.7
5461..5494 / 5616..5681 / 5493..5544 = 0.015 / 25.3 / 24.8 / 24.6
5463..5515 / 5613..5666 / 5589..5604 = 0.041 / 25.2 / 23.8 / 24.6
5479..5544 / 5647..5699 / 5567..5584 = -0.032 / 24.9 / 25.4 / 24.3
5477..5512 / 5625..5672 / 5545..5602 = 0.002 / 25.1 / 24.8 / 24.5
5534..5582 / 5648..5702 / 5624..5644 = -0.016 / 25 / 24.9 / 24.3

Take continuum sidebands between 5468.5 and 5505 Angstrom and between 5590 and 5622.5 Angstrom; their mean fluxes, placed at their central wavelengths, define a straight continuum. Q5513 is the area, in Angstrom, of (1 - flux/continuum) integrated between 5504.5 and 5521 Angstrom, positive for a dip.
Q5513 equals 0.2 Angstrom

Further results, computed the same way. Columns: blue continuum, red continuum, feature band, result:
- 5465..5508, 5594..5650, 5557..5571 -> -0.03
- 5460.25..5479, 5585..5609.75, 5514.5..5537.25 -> 0.09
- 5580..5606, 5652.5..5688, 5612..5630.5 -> -0.35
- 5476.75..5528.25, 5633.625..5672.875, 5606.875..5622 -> -0.01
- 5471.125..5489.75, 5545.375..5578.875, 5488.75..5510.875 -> 0.42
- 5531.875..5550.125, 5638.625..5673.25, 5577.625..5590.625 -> 0.03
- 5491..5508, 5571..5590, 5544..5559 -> 0.19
